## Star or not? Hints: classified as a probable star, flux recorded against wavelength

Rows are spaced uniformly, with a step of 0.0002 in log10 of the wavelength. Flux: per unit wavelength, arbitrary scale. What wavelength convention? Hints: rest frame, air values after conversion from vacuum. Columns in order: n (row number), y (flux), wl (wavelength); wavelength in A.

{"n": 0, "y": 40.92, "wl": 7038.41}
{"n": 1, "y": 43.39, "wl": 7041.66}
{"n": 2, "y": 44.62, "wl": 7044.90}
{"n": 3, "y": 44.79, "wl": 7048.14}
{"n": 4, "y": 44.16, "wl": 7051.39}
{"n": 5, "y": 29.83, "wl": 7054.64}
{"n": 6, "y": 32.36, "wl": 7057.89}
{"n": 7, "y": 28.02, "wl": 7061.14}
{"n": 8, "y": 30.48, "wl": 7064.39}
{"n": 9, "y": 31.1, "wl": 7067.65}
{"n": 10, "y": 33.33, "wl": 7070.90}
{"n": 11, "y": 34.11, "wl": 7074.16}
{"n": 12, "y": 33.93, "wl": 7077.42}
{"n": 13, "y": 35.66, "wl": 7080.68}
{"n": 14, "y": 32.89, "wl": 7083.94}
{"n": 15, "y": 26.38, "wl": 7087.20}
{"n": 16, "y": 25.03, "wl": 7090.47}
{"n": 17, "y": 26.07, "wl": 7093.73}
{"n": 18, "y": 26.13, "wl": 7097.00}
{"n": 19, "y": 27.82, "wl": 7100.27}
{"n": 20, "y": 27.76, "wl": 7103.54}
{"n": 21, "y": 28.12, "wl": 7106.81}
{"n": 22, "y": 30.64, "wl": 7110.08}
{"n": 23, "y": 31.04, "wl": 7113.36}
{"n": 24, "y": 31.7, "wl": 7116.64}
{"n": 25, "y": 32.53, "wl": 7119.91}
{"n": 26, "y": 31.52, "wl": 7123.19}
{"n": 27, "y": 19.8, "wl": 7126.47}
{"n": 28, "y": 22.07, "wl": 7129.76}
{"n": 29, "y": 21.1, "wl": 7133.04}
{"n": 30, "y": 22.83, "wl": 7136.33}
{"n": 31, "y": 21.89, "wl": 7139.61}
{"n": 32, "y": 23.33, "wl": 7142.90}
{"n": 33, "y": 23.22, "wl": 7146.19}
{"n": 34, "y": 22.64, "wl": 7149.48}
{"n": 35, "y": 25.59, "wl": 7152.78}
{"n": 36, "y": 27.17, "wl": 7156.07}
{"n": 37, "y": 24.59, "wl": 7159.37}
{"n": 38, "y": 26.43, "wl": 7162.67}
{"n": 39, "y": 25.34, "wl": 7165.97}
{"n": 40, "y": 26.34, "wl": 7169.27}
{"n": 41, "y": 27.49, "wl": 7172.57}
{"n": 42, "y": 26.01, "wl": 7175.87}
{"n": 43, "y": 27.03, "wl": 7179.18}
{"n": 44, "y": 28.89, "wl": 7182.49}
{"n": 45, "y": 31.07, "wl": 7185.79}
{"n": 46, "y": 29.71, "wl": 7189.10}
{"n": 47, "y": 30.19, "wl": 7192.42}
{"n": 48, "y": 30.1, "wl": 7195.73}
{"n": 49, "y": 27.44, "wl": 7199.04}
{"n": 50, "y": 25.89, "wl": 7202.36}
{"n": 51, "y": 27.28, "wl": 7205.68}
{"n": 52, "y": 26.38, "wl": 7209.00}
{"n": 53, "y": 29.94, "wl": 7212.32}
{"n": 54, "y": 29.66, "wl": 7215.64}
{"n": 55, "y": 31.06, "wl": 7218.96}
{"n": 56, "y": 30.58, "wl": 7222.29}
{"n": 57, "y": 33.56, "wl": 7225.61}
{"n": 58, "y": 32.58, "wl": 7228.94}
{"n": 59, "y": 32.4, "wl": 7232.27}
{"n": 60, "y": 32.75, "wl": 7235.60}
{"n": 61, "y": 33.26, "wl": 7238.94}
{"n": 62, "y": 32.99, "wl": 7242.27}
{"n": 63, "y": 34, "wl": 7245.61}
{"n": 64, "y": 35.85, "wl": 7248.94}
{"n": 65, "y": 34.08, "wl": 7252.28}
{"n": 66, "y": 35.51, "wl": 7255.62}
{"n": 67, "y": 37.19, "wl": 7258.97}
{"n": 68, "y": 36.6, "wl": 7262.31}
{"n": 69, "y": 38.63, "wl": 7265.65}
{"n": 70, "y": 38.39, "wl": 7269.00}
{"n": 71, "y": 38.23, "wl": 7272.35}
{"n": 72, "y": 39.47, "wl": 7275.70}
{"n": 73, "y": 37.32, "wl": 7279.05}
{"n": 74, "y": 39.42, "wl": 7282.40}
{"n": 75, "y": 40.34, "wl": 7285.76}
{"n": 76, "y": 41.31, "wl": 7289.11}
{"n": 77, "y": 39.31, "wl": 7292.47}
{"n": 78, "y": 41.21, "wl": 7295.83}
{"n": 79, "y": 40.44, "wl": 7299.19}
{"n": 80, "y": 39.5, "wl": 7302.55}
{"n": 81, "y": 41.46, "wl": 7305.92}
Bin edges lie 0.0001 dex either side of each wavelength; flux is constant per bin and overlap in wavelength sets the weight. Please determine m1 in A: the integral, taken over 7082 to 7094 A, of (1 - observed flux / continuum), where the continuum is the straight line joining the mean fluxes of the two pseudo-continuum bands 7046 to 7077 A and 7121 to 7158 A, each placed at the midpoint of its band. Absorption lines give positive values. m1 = 1.12 A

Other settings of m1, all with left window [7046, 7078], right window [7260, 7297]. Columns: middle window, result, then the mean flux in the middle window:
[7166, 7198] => 7.5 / 28.4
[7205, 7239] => 6.3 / 30.9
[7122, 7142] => 7.2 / 23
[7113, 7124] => 1.2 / 31.8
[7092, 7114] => 4.5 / 28.1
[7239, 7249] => 1.2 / 33.9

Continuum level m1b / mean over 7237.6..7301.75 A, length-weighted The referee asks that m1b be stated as 37.6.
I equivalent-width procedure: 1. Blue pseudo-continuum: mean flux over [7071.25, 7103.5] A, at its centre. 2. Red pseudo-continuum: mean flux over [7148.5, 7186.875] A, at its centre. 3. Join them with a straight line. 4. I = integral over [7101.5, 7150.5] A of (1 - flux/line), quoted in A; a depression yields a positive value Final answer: 3.9 A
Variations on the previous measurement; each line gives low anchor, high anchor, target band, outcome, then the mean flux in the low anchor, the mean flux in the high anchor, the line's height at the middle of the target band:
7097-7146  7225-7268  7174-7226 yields 4.40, 26.5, 34.7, 31.6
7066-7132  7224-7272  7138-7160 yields 5.05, 29.3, 34.9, 31.2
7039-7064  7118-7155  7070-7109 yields 2.66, 37.9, 24.3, 31.8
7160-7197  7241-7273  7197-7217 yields 2.03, 27.9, 36.1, 30.9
